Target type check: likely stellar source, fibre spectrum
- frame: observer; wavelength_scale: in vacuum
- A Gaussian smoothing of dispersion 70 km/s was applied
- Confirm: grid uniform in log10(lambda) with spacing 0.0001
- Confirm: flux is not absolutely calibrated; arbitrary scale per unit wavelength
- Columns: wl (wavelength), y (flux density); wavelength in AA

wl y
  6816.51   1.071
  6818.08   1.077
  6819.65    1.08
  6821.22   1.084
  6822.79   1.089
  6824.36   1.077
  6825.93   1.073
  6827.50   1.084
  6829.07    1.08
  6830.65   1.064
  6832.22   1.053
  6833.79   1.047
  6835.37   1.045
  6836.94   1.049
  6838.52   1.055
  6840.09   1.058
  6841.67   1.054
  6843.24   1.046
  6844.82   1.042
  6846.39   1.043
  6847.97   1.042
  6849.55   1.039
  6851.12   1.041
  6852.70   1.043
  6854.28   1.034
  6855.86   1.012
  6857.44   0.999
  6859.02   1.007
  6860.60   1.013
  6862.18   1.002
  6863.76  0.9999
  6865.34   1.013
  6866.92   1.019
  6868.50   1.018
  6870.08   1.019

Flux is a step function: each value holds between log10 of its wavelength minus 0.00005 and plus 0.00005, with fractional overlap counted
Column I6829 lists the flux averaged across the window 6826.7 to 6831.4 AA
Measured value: 1.08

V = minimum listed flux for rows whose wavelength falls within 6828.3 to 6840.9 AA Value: 1.045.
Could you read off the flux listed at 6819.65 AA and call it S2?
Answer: 1.08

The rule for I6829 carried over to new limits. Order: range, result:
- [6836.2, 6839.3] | 1.05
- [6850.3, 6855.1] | 1.04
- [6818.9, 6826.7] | 1.08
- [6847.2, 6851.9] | 1.04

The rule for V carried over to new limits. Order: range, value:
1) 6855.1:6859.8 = 0.999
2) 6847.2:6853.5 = 1.039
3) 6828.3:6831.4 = 1.064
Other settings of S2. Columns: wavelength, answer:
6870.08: 1.019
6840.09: 1.058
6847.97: 1.042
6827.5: 1.084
